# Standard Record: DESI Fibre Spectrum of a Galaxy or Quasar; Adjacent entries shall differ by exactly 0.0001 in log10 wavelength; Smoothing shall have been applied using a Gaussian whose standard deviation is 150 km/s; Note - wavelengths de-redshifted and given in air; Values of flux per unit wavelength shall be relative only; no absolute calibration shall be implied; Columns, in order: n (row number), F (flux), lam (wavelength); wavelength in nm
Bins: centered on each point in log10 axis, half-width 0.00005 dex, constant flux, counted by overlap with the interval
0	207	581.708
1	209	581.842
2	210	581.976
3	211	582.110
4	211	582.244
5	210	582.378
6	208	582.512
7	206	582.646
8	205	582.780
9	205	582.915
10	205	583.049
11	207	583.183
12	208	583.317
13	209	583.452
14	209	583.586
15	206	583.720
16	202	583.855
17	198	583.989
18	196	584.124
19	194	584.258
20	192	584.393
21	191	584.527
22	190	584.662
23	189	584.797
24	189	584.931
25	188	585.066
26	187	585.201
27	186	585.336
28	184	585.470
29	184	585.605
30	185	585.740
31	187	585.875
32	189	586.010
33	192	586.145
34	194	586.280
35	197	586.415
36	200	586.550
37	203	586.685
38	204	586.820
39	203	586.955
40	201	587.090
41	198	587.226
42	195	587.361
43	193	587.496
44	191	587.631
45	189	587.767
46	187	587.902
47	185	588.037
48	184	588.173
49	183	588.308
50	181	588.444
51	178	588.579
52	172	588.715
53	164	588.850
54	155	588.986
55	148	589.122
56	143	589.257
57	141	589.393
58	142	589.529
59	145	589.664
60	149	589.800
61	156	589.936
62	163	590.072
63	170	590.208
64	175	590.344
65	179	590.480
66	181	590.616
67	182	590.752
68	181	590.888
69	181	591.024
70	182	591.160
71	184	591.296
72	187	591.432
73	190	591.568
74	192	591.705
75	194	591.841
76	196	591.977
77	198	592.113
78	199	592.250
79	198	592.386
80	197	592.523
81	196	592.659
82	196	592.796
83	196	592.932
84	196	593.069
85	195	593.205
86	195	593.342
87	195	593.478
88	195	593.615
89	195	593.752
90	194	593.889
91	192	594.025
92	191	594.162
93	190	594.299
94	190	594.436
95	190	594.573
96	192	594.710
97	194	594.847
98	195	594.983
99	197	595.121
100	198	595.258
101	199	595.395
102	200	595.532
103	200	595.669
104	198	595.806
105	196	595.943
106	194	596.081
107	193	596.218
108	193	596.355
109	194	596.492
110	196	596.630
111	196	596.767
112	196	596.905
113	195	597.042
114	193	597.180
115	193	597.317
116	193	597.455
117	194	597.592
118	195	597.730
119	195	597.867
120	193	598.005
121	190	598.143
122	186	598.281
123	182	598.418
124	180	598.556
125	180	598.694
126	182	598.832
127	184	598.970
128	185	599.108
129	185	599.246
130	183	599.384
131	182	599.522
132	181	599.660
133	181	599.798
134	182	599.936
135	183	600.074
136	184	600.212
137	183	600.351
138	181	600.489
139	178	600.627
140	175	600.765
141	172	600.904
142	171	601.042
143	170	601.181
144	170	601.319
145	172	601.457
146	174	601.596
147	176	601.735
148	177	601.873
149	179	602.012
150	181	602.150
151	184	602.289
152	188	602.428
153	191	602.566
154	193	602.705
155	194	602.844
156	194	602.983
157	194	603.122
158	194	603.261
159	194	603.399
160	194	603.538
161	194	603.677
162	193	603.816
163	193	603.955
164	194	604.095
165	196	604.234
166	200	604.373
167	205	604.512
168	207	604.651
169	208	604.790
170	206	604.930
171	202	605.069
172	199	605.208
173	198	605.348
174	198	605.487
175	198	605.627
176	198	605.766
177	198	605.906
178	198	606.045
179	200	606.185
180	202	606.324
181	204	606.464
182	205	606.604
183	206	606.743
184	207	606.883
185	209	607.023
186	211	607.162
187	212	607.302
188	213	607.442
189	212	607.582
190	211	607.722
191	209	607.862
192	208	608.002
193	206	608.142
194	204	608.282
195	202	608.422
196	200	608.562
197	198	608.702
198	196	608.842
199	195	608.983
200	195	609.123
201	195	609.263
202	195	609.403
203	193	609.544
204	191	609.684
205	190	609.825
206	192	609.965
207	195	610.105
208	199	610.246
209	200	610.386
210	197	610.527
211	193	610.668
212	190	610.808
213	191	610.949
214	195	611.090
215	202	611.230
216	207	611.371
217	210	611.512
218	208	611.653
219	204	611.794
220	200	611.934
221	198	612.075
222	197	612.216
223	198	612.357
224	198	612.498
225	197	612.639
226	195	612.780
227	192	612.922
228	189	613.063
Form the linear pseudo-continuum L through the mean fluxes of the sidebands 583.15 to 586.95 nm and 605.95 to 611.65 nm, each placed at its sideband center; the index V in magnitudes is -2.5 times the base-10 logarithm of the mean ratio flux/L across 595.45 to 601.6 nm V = 0.07 mag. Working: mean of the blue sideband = 195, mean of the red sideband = 201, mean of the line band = 186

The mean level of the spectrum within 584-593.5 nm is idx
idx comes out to 184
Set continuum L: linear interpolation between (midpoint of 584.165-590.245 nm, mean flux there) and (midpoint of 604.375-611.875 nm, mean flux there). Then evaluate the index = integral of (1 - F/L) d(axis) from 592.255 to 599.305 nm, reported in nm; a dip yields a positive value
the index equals -0.137 nm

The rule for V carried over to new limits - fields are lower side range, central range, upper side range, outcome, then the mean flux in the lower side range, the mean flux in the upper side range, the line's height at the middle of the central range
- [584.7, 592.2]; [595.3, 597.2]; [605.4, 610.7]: -0.04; 181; 201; 189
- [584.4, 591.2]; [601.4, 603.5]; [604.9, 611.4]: 0.05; 180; 200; 195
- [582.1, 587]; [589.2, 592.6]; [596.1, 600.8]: 0.10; 198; 187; 193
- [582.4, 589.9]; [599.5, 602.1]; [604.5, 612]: 0.11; 188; 201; 197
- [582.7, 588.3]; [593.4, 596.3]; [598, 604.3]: -0.04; 195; 184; 188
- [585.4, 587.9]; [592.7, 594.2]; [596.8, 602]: -0.04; 194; 183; 188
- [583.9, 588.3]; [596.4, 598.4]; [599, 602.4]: -0.07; 192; 179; 182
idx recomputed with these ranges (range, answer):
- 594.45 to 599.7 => 191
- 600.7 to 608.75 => 196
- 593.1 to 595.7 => 195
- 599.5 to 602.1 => 177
